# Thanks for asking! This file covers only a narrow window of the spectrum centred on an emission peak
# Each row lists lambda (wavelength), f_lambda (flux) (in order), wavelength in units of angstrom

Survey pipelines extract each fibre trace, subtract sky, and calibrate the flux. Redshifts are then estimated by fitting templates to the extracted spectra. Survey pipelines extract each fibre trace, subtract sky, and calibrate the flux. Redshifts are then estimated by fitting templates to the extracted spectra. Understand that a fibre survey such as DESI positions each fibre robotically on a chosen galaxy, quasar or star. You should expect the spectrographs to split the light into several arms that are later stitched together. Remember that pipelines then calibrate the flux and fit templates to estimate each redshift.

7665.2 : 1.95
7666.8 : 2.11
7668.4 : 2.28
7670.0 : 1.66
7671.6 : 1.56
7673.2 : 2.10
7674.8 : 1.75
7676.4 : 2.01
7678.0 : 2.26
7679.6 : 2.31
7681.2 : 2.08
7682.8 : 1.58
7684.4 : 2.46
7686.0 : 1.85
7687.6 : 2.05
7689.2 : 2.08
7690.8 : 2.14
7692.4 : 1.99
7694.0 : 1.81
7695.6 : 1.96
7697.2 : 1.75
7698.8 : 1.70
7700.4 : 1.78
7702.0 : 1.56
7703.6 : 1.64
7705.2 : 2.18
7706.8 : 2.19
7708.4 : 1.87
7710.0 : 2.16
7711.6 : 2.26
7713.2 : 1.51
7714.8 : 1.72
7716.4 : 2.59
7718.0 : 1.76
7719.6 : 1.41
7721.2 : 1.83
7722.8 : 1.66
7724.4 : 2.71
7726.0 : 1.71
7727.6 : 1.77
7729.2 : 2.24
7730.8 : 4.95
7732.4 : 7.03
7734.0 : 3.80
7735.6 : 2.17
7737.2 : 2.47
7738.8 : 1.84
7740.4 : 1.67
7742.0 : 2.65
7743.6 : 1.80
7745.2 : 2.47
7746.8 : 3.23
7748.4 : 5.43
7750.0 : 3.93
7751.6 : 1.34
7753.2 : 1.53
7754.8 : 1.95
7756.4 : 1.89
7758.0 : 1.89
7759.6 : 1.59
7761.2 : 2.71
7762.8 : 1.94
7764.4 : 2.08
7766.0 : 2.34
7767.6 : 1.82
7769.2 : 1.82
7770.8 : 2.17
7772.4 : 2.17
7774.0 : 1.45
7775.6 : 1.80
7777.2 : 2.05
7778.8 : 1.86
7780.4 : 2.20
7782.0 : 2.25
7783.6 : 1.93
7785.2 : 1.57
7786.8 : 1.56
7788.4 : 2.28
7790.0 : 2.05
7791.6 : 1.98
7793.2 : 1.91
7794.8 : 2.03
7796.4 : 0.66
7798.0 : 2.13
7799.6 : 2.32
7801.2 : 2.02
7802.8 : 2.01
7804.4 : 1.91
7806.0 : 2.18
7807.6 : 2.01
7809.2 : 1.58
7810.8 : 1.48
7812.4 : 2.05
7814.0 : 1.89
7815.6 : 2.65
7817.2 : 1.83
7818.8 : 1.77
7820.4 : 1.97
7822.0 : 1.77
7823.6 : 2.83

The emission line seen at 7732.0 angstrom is [S II]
